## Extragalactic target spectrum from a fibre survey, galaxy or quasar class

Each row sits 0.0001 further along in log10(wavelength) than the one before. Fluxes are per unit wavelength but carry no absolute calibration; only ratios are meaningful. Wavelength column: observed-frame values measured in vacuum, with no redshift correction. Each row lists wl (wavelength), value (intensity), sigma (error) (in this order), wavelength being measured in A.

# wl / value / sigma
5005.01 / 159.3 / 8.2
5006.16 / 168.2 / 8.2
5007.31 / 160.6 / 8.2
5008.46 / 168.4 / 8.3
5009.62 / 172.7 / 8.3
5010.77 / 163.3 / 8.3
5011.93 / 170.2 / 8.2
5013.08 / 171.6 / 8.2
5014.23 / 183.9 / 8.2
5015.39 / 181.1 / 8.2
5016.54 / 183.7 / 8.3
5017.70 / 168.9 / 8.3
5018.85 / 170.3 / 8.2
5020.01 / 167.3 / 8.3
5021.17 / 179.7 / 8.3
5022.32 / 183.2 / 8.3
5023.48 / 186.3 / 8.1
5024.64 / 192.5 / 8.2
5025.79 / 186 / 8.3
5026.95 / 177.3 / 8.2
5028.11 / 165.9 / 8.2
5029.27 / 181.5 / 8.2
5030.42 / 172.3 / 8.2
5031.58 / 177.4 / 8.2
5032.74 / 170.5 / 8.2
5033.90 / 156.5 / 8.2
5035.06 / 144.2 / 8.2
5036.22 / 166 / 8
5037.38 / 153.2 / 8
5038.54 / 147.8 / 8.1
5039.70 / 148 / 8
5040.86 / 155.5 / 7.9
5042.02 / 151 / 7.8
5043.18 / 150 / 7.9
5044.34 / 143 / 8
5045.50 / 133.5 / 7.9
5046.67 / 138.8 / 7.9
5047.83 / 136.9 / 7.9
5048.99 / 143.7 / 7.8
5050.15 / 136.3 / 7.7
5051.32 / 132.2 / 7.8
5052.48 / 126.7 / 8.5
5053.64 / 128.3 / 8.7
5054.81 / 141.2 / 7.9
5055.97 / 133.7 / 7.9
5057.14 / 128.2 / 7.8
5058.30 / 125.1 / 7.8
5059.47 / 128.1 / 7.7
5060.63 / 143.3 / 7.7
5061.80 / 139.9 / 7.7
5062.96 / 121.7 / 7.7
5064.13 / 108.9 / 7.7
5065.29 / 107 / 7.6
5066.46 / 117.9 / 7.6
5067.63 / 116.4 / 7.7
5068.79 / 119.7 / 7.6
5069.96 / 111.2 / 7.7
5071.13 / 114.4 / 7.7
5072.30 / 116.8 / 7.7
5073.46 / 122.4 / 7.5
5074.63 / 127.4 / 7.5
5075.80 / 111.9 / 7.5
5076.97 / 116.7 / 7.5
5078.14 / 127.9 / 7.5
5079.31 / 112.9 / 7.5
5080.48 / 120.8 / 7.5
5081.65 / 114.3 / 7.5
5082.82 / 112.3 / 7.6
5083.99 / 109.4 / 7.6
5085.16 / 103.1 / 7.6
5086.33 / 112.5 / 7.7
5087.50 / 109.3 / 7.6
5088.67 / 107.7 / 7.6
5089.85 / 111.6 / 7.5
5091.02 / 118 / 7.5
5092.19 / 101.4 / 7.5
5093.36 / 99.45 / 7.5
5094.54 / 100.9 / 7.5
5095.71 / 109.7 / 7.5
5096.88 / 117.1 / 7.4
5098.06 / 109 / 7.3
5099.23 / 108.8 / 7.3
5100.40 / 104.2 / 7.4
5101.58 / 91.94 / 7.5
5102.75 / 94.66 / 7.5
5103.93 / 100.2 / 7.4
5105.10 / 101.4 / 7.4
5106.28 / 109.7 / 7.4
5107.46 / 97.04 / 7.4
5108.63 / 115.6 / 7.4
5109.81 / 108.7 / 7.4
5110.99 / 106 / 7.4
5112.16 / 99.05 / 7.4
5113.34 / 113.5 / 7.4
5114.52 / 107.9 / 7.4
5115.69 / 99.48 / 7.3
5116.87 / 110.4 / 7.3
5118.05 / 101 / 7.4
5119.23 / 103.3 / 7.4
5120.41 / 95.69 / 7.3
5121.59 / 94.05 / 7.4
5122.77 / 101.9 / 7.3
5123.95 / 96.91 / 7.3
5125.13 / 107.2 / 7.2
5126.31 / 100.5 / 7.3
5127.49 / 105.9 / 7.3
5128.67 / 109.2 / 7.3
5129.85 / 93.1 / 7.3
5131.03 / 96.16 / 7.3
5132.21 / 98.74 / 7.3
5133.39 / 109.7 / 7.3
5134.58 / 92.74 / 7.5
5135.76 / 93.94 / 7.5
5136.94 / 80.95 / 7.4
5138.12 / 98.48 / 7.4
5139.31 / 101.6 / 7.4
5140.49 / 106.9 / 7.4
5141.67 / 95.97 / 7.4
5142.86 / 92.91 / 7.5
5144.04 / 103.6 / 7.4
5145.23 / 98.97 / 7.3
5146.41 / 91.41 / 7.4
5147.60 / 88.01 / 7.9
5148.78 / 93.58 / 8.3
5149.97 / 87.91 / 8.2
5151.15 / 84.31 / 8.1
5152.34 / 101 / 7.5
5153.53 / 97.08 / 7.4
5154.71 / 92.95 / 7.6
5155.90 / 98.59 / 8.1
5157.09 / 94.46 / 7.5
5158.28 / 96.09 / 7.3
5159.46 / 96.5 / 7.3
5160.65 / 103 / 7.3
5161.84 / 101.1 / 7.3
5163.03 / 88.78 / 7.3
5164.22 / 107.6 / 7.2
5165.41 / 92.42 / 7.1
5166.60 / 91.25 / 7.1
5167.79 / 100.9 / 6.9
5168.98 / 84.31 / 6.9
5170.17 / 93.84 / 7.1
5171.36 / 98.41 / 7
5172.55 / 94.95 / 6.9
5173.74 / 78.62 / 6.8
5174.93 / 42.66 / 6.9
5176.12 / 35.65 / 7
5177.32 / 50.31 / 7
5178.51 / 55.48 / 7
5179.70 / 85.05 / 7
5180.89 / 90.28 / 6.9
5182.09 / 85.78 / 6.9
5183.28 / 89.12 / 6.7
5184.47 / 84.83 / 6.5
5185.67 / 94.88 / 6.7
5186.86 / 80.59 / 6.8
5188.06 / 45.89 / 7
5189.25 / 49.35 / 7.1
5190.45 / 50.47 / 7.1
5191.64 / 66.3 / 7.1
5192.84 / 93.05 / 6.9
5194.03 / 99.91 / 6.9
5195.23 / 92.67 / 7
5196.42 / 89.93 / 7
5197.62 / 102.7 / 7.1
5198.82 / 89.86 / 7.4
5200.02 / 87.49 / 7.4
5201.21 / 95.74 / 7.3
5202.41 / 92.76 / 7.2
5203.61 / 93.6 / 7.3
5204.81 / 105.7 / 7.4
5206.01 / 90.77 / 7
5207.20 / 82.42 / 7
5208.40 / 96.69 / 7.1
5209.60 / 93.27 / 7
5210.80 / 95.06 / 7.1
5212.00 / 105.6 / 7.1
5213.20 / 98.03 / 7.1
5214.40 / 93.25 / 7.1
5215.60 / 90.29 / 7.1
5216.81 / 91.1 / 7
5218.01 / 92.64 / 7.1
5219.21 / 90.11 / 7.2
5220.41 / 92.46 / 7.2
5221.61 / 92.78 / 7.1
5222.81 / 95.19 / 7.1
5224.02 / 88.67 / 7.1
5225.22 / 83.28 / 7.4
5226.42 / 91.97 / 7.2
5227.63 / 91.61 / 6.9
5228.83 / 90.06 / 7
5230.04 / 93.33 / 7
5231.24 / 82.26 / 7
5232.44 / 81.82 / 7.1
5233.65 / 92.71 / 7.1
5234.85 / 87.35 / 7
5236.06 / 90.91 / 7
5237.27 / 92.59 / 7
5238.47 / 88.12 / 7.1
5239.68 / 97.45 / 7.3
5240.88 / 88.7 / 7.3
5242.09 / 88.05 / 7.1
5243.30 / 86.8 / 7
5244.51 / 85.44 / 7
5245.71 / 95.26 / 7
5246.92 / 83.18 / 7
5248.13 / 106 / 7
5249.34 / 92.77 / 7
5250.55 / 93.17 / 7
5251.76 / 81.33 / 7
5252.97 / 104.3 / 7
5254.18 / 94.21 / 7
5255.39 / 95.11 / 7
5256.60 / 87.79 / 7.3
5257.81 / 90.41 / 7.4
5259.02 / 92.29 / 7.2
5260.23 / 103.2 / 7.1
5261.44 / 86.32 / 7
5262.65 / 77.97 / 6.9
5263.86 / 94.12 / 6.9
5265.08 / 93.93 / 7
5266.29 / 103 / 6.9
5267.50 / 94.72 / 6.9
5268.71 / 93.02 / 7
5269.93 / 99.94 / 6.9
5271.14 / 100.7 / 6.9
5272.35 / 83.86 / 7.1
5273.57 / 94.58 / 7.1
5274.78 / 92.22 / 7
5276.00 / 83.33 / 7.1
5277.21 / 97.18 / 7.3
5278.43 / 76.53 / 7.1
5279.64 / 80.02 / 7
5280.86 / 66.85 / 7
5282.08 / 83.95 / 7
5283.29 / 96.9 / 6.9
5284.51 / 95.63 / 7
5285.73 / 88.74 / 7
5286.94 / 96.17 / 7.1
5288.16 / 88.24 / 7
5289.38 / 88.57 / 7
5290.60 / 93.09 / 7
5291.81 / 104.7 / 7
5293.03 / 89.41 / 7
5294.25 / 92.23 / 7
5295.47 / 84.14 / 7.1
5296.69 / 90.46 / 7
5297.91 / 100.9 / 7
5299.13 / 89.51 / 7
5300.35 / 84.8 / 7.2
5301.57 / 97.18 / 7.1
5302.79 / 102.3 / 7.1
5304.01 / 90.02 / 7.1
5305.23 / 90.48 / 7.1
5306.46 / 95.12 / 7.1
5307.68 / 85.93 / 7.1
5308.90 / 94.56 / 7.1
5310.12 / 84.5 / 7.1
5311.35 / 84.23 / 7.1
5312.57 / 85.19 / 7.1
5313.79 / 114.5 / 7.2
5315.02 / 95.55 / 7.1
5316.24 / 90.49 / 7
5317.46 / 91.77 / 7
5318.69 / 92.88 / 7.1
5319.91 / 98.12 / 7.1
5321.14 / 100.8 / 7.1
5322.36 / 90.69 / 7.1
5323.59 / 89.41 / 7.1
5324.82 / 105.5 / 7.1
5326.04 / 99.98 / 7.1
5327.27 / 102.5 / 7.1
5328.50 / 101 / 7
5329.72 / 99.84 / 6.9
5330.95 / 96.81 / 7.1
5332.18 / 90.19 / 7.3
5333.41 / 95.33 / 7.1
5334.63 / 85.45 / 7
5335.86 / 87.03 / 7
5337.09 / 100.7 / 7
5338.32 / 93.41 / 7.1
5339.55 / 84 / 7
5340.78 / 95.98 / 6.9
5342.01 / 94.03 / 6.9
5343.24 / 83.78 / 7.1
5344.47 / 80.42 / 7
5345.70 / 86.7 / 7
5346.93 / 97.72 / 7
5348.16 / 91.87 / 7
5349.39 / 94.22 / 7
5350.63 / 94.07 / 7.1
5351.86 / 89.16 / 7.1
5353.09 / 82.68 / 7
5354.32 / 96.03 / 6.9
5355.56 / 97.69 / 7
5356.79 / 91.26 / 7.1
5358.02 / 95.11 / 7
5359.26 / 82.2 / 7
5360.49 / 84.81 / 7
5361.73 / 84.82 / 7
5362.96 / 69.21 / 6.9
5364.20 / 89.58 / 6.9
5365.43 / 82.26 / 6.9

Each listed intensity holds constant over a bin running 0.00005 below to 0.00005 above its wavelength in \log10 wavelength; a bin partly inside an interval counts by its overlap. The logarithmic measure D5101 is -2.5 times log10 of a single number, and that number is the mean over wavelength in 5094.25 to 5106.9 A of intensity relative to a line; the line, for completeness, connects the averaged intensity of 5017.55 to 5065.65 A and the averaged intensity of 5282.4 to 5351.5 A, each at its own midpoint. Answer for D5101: 0.309 mag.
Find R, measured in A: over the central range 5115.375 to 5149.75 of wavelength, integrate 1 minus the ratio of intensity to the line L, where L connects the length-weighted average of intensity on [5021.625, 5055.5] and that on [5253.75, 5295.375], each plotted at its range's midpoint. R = 8.3 A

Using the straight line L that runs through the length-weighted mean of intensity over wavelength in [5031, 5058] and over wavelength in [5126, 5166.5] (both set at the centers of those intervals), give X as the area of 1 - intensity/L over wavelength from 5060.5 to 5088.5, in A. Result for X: 3.0 A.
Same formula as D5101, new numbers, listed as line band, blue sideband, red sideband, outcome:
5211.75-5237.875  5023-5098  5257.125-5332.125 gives 0.15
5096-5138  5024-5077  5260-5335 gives 0.24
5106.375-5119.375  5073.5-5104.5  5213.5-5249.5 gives 0.01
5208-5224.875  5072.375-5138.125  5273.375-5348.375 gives 0.05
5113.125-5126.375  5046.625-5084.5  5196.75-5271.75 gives 0.11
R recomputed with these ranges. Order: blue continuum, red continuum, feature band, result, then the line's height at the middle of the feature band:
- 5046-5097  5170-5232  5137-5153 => 0.8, 100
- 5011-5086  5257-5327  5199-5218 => 2.7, 110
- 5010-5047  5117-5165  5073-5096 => 3.4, 132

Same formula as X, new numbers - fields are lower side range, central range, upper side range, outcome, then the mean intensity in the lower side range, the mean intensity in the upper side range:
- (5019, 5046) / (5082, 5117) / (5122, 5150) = 4.3 A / 165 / 97.9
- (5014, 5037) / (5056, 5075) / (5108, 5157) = 3.2 A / 174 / 99.3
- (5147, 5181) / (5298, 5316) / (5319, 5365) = -0.3 A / 87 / 91.9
